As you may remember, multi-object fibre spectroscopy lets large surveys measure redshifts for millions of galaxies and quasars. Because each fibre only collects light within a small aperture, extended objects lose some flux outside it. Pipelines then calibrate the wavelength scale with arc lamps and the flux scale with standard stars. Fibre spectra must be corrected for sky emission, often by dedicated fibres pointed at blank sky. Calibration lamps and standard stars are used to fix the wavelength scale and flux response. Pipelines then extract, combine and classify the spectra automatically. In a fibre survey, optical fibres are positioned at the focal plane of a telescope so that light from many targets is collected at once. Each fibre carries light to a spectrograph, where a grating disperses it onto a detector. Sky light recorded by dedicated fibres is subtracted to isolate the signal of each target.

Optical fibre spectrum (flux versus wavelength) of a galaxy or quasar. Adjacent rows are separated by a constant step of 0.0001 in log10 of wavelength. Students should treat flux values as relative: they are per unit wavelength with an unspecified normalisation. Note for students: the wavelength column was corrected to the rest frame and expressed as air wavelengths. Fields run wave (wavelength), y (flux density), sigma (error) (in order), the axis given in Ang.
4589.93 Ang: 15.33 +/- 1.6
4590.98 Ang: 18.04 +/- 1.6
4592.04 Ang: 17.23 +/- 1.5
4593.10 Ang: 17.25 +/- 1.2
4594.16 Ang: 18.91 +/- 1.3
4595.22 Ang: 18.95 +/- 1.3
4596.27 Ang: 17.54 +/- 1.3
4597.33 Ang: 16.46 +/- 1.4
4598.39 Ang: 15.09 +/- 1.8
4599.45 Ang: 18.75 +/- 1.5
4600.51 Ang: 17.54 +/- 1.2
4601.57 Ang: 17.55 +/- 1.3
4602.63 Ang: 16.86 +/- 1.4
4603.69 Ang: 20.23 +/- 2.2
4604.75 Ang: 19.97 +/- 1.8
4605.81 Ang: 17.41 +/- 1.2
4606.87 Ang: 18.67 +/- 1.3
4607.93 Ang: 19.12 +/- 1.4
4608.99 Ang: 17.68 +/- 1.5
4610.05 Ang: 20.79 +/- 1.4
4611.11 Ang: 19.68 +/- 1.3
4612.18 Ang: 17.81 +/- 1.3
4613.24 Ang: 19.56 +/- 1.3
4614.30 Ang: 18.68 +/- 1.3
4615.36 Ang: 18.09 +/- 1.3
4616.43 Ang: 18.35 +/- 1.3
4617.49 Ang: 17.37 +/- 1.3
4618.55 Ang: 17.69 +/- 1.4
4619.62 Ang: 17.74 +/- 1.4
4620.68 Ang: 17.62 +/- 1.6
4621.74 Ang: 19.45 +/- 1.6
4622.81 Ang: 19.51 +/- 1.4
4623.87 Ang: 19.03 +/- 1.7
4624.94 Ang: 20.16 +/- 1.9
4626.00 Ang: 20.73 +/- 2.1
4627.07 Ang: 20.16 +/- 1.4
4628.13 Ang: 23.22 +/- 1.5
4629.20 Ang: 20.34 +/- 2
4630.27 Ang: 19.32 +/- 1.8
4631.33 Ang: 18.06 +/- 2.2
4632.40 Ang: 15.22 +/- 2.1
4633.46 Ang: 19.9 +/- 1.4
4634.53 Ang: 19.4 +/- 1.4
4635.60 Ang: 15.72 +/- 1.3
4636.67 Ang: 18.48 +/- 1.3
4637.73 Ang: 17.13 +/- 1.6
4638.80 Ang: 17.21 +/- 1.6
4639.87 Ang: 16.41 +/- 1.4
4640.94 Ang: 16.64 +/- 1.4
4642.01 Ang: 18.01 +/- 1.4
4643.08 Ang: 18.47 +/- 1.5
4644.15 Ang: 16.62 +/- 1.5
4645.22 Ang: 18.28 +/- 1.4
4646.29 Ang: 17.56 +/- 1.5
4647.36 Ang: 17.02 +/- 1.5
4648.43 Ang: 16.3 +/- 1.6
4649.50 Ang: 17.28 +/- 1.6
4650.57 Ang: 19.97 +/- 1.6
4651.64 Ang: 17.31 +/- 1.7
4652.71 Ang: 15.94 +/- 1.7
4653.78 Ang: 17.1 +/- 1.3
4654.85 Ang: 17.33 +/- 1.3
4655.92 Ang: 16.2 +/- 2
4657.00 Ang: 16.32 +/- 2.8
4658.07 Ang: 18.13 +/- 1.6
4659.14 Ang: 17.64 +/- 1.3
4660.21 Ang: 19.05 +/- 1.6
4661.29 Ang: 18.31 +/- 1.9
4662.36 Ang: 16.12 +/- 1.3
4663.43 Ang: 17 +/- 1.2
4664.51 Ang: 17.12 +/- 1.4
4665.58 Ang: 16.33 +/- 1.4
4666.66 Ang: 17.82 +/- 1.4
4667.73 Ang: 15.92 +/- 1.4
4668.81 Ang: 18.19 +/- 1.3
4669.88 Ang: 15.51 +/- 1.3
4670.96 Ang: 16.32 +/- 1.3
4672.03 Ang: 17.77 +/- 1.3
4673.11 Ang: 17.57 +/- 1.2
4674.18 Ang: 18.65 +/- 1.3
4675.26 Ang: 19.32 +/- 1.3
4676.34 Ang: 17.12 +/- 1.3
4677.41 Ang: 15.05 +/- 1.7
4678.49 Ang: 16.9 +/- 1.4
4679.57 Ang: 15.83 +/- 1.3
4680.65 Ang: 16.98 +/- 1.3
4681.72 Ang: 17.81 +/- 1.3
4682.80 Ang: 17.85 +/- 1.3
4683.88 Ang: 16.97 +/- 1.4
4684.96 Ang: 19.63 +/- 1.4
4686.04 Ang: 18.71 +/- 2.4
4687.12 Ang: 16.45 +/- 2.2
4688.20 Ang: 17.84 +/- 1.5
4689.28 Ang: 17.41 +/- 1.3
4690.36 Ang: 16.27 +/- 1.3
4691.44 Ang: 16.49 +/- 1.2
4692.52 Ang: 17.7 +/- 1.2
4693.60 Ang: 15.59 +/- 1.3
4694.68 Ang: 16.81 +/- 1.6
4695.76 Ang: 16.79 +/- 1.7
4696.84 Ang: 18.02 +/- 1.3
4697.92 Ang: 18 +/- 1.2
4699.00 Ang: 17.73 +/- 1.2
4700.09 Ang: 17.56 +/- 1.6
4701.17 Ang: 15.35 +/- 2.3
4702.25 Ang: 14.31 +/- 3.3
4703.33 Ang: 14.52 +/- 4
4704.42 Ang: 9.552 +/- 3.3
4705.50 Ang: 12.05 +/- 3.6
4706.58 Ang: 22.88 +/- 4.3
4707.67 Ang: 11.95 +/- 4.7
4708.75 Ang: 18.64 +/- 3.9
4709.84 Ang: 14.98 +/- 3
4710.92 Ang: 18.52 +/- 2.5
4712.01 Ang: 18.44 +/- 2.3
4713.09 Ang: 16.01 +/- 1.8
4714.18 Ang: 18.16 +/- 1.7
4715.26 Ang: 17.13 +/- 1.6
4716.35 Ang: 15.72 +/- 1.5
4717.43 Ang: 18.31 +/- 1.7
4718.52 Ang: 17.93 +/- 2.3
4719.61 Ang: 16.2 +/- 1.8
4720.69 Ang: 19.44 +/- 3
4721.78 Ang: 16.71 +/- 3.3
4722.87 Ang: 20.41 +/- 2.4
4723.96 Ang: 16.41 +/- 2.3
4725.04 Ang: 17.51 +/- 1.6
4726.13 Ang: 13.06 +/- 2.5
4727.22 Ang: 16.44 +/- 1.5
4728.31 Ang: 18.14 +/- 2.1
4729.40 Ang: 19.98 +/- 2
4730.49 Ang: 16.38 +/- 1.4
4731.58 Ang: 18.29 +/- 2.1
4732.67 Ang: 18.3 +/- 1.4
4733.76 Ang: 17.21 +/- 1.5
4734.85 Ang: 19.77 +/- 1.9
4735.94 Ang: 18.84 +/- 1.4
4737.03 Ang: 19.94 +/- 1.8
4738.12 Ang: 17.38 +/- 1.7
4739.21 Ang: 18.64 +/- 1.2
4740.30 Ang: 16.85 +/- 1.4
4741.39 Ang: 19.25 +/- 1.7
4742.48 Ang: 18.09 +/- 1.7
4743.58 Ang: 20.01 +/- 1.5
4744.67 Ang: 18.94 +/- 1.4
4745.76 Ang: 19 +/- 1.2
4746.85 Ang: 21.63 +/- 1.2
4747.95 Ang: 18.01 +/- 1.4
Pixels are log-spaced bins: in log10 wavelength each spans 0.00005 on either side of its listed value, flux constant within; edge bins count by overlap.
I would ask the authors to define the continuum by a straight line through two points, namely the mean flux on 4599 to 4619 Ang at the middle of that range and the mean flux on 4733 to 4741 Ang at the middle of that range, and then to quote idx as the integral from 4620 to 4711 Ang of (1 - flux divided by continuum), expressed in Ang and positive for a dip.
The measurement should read 5.4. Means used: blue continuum 18.5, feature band 17.4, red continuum 18.4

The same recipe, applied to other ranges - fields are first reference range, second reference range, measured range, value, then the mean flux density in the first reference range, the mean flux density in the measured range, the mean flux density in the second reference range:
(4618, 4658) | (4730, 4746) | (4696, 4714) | 2.1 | 18.1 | 16.2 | 18.5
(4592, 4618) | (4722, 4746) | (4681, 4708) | 2.3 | 18.2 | 16.6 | 18.1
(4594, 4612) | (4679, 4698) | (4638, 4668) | 0.7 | 18.3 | 17.3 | 17.3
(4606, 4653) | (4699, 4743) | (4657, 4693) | 0.9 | 18.4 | 17.3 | 17.1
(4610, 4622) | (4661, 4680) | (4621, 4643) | -0.8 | 18.5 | 18.7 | 17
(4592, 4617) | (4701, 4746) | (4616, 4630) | -0.9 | 18.3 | 19.3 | 17.3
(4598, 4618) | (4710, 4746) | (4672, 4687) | 0.5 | 18.4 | 17.5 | 17.9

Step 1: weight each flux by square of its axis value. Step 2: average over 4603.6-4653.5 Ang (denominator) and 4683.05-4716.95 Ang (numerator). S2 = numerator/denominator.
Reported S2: 0.93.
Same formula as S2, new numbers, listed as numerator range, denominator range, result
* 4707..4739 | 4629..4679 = 1.03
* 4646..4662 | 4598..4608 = 0.98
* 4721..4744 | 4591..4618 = 1.04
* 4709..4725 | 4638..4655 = 1.04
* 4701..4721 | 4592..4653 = 0.93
